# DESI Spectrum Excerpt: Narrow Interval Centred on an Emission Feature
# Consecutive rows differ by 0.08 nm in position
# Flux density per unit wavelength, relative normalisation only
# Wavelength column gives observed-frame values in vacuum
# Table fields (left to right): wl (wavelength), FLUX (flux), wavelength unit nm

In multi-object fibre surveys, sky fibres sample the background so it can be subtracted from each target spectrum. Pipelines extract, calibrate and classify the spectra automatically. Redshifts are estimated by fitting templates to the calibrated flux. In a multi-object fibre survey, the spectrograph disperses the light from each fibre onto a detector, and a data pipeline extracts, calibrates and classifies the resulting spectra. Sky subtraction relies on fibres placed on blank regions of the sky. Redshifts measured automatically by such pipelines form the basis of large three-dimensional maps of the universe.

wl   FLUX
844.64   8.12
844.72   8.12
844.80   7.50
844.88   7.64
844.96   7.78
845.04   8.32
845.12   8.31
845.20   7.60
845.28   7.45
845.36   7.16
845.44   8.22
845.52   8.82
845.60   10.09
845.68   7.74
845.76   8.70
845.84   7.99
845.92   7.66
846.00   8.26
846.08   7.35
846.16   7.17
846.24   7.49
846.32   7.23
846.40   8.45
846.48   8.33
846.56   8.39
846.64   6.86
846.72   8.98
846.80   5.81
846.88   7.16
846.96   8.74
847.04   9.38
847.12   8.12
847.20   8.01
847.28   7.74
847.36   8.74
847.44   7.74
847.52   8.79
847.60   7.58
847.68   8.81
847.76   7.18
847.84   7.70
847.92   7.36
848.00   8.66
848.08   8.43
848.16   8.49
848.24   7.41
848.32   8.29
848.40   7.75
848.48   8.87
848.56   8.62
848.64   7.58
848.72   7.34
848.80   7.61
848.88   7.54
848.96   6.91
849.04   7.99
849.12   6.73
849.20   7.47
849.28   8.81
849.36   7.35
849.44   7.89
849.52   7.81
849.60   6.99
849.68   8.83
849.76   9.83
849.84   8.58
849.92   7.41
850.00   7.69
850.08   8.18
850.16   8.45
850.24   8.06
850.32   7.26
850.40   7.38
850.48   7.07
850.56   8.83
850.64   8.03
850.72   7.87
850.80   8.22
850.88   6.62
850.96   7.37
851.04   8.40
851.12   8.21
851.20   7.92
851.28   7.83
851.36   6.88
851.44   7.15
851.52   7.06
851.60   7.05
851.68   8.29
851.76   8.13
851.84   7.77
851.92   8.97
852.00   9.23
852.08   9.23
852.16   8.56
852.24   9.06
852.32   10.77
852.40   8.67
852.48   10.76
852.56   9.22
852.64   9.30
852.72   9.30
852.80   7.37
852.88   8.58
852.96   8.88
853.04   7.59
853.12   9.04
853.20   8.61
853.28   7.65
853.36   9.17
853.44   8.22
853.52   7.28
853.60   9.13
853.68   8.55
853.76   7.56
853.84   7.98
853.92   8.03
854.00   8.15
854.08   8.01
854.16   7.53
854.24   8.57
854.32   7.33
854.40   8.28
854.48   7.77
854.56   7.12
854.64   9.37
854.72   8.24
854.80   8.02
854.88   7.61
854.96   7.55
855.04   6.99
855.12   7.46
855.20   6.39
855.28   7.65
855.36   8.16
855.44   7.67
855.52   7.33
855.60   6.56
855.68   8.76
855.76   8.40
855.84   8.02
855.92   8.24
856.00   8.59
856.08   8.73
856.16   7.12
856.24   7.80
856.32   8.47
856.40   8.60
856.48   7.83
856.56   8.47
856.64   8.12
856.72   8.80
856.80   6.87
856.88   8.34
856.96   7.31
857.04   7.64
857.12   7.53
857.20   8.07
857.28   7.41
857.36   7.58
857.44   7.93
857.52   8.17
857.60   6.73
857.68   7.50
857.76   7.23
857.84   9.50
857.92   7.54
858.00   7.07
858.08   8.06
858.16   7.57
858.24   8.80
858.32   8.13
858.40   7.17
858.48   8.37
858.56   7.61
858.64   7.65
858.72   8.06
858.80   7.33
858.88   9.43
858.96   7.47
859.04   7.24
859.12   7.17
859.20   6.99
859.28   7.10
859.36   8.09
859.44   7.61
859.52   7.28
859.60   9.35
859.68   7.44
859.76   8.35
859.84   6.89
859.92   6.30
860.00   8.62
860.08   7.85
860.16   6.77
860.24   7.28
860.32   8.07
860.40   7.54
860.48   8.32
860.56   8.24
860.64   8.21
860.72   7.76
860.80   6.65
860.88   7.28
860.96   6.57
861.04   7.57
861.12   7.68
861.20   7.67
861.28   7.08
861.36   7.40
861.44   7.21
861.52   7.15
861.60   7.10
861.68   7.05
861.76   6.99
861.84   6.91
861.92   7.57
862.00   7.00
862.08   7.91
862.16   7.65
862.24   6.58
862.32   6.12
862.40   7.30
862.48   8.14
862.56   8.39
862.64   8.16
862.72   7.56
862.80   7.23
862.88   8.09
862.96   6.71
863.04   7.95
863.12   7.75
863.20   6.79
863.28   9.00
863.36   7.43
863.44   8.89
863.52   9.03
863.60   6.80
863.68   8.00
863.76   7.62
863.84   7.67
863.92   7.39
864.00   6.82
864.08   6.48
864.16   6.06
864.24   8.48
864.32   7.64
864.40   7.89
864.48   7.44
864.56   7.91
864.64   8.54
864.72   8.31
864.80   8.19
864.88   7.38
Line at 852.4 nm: [N II] 6583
